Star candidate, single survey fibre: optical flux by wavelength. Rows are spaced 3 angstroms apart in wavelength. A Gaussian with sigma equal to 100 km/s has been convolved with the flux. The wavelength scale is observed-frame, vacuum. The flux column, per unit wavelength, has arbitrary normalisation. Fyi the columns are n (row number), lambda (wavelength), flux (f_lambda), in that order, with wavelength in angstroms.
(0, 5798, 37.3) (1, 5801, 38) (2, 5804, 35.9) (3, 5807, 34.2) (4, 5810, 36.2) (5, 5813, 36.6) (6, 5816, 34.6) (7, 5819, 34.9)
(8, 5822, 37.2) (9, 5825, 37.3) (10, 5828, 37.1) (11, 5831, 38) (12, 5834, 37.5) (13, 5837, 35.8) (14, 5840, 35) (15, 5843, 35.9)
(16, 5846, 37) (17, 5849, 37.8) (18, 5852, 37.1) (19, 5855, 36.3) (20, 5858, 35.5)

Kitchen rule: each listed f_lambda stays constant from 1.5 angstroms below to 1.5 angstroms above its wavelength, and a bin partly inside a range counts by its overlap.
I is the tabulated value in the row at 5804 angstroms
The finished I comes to 35.9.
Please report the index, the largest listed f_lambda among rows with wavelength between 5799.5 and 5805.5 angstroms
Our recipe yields 38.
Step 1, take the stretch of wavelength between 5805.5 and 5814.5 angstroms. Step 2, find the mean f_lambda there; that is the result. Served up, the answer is 35.7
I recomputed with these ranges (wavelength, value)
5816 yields 34.6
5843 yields 35.9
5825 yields 37.3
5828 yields 37.1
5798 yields 37.3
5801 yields 38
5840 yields 35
